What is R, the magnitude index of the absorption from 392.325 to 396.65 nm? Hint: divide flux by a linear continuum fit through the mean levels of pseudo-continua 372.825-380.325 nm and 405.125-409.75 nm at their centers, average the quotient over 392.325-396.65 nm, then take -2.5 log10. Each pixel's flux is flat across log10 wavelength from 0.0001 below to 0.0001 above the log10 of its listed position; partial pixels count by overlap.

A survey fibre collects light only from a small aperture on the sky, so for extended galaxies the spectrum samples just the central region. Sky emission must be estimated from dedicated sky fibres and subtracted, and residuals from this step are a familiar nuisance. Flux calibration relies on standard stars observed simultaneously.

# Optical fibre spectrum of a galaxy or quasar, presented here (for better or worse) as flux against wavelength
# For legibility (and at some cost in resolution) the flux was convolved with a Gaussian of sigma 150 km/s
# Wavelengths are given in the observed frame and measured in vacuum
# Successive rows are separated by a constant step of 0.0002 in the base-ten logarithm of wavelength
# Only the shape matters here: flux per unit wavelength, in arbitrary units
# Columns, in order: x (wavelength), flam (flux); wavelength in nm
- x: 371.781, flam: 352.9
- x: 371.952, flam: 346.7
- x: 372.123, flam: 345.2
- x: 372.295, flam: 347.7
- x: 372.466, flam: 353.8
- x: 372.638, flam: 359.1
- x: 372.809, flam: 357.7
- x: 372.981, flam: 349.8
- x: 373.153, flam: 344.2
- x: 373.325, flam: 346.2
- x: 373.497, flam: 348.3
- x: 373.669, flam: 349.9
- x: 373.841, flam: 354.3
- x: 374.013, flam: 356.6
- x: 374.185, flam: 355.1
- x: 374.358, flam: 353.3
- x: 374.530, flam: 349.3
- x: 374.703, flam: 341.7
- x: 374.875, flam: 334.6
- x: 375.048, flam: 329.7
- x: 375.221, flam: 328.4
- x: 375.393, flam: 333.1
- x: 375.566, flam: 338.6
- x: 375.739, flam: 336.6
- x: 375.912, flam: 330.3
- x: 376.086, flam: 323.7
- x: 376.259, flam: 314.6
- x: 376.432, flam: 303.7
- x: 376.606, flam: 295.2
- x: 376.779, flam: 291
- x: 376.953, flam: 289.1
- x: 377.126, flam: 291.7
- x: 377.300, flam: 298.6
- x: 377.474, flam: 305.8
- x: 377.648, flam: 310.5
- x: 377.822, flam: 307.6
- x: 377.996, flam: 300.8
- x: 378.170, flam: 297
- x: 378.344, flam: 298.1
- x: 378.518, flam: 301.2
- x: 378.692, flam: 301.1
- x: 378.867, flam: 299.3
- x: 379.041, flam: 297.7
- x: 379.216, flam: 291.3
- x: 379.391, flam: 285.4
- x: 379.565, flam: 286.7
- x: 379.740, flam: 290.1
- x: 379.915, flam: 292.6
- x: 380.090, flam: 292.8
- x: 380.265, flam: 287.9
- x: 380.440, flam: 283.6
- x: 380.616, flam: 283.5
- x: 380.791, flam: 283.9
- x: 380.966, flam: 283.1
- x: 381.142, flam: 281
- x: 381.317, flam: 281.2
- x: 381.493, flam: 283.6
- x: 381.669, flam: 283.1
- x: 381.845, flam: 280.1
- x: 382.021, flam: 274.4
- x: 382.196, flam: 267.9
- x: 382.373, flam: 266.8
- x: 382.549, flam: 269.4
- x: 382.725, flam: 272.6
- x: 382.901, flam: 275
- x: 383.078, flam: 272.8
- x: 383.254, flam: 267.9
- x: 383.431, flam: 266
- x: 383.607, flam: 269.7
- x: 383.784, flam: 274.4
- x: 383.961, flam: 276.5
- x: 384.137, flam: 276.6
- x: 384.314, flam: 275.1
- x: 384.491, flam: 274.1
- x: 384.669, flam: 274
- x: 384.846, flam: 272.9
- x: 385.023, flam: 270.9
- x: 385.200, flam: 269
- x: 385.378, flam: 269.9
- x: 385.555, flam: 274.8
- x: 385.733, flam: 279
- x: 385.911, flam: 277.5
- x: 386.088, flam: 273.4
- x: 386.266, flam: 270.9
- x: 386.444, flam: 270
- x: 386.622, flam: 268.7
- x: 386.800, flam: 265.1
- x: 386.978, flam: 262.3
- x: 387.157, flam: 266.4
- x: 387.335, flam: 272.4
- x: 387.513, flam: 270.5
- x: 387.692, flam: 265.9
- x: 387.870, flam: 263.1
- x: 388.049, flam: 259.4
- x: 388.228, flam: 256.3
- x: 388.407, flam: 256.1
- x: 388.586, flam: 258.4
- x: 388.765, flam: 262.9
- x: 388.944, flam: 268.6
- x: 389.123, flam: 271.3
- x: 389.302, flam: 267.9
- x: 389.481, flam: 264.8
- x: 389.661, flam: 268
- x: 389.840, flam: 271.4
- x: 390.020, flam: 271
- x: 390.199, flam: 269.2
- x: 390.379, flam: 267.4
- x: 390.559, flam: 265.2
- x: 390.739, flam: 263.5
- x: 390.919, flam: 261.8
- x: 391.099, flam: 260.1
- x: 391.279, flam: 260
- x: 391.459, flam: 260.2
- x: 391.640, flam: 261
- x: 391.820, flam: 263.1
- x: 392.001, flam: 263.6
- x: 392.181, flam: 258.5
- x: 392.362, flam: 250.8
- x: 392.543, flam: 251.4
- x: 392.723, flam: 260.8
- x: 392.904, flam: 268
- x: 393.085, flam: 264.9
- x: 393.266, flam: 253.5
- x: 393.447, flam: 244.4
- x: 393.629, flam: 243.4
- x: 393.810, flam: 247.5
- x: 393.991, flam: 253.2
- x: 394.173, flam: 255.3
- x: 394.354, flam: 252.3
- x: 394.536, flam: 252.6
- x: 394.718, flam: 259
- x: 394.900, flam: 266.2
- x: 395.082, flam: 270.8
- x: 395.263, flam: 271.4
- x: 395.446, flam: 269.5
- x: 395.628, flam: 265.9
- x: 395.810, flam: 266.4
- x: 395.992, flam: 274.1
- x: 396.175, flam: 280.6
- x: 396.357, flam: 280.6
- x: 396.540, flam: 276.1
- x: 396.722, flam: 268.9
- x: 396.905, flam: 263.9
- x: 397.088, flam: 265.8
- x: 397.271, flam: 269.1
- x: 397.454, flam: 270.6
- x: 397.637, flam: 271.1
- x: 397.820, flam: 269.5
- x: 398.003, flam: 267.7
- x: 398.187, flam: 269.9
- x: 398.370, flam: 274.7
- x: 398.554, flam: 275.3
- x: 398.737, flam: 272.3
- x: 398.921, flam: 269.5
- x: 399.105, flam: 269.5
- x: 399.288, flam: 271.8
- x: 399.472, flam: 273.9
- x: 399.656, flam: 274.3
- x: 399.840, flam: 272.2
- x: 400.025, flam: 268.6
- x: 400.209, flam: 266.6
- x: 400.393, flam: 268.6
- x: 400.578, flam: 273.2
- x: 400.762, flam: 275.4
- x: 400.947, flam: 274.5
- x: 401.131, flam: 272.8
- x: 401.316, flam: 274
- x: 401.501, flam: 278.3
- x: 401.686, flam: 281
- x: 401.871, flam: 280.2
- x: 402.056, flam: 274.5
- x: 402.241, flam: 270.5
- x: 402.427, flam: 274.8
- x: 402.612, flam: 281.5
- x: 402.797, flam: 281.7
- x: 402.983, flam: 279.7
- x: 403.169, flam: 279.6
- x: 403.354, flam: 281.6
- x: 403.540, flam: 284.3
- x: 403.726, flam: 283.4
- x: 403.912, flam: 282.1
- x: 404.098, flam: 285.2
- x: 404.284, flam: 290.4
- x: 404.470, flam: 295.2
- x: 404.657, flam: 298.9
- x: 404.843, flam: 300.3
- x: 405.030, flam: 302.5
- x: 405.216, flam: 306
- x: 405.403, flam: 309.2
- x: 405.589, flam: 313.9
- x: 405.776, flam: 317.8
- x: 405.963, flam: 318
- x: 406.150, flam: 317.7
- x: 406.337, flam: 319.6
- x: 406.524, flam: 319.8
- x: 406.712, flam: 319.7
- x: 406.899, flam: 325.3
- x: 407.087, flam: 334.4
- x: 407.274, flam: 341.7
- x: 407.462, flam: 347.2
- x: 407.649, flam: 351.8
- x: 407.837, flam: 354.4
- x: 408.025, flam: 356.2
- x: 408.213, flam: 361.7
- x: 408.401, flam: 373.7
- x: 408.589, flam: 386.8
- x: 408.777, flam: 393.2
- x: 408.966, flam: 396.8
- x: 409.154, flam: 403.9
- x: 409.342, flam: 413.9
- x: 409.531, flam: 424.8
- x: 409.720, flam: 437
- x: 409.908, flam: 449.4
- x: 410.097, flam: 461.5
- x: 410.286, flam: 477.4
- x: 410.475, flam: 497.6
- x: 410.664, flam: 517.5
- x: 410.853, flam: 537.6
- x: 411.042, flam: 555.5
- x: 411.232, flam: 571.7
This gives 0.28 mag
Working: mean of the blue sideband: 317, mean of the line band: 262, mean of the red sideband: 353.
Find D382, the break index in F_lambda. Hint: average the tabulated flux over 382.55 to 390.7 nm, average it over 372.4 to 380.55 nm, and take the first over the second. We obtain 0.85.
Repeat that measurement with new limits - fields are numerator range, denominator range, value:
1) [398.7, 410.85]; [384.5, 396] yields 1.23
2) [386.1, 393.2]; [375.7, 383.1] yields 0.90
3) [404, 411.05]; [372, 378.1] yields 1.12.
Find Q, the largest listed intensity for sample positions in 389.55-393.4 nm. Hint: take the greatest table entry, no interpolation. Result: 271.4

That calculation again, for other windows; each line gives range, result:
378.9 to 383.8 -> 297.7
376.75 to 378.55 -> 310.5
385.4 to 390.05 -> 279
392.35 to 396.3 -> 280.6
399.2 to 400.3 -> 274.3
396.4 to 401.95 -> 281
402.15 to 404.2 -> 285.2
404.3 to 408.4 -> 361.7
